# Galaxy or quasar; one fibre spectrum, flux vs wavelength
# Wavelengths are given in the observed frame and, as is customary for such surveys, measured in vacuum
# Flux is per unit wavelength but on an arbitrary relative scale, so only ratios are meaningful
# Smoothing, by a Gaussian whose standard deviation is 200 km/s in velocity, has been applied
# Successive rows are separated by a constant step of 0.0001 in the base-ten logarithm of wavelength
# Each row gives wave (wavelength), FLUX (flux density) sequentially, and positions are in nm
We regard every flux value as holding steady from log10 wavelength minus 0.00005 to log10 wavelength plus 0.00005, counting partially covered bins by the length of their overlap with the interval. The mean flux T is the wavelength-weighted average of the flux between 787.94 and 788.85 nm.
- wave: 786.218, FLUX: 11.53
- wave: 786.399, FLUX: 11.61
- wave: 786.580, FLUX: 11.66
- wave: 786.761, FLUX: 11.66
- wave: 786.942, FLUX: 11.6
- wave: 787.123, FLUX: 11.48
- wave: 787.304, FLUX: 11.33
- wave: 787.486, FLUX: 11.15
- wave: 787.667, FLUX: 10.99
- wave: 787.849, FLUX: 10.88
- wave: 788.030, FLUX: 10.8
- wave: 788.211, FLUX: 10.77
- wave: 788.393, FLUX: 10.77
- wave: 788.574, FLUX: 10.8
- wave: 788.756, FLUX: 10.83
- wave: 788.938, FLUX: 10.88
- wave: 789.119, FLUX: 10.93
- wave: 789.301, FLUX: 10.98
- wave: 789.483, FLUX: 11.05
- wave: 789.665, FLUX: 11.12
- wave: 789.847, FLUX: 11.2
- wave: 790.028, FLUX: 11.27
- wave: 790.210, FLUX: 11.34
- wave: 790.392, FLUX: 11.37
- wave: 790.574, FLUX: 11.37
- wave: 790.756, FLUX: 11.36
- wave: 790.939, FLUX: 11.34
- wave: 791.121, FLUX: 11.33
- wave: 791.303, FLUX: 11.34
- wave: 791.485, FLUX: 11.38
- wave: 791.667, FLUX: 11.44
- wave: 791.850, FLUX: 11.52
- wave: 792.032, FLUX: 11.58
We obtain 10.8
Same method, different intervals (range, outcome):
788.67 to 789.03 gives 10.9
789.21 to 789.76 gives 11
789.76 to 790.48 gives 11.3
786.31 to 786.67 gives 11.6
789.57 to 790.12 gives 11.2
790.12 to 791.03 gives 11.3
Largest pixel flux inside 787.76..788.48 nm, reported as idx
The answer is 10.88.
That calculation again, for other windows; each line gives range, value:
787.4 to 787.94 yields 11.15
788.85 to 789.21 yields 10.93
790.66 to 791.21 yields 11.36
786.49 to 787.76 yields 11.66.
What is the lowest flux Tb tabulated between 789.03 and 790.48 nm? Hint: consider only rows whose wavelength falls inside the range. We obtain 10.93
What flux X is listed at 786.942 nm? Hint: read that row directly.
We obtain 11.6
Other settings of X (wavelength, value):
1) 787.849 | 10.88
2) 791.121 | 11.33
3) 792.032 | 11.58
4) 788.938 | 10.88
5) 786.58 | 11.66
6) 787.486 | 11.15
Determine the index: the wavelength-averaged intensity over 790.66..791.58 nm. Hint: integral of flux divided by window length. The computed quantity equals 11.4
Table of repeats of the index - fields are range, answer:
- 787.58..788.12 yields 10.9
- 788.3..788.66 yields 10.8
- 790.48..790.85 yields 11.3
